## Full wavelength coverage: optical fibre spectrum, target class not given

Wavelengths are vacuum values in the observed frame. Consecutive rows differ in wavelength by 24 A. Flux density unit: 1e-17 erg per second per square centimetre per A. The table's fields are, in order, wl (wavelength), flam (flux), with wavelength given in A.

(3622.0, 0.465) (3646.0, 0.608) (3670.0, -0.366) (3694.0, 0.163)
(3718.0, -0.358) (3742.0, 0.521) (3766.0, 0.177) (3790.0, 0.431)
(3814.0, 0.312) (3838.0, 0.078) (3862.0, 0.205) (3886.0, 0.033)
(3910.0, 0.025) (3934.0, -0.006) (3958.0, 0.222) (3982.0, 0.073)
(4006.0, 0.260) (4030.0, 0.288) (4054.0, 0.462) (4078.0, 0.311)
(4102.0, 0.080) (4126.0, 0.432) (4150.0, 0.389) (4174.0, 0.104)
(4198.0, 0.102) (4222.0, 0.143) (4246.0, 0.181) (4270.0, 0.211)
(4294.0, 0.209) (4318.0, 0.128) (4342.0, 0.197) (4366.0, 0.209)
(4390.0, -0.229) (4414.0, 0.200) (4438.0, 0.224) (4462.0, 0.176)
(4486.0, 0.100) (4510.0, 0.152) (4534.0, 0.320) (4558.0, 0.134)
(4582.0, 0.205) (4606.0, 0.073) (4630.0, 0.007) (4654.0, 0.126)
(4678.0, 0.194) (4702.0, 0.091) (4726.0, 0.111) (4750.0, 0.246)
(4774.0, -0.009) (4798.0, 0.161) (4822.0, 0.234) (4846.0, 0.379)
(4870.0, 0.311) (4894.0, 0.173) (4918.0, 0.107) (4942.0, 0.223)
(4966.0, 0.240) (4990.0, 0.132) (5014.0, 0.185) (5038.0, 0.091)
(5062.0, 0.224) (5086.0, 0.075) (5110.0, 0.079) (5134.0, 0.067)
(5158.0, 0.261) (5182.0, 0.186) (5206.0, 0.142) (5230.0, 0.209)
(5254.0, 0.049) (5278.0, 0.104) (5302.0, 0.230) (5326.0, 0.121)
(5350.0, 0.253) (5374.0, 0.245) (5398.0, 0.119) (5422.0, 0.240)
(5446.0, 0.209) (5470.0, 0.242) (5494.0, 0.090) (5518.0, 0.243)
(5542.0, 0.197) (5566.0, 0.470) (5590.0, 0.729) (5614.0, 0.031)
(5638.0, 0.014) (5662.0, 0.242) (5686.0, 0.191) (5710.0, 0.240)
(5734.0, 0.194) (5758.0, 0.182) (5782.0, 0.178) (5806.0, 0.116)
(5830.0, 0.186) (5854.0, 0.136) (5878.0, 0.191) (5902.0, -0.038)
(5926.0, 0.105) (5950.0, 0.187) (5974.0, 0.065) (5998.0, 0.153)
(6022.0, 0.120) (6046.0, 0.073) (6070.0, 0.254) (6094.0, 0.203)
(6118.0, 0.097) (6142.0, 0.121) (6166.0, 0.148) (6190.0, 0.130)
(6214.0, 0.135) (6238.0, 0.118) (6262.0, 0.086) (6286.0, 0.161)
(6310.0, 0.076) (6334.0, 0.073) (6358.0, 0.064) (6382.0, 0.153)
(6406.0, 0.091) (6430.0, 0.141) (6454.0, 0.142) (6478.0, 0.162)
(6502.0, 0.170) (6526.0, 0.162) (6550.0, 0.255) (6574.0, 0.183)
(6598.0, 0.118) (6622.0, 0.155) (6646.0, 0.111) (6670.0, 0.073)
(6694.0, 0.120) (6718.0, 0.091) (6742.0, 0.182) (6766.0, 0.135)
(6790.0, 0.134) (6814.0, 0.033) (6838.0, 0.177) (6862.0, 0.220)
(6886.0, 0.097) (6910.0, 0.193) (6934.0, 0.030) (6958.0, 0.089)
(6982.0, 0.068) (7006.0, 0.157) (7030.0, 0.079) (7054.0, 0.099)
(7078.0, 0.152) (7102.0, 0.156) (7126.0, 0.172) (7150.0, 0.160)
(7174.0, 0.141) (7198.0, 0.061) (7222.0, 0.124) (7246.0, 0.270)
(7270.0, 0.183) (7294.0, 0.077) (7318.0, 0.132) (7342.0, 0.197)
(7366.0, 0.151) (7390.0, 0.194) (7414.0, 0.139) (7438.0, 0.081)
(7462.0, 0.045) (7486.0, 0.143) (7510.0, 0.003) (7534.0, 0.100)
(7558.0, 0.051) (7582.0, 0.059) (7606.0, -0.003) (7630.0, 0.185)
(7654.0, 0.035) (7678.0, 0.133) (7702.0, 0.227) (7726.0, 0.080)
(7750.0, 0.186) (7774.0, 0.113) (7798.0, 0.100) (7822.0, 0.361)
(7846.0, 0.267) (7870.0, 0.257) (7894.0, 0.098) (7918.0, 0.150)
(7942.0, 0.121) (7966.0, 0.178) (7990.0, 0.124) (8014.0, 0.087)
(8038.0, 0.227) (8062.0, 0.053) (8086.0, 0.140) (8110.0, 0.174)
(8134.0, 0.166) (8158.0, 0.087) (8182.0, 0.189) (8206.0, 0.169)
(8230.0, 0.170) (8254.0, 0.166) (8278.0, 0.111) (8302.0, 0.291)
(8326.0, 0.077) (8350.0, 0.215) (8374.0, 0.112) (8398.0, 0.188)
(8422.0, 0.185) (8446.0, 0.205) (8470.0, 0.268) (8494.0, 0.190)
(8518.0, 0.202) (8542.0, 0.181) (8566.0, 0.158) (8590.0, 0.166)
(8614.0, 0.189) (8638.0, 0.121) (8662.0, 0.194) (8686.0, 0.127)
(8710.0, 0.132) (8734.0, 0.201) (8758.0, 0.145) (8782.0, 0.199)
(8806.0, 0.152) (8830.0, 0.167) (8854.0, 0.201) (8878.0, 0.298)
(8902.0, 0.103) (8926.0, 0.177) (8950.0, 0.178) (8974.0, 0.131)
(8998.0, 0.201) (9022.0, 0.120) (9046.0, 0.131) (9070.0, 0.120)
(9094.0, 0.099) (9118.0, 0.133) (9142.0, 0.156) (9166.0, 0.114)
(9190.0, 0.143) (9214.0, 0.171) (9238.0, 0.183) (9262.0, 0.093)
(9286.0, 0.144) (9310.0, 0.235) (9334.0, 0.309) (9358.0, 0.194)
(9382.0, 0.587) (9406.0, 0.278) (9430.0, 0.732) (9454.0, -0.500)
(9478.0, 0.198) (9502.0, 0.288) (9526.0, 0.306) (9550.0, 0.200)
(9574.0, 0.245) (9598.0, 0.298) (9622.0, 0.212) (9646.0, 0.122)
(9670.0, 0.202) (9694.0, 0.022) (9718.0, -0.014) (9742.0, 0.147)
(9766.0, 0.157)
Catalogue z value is 1.10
